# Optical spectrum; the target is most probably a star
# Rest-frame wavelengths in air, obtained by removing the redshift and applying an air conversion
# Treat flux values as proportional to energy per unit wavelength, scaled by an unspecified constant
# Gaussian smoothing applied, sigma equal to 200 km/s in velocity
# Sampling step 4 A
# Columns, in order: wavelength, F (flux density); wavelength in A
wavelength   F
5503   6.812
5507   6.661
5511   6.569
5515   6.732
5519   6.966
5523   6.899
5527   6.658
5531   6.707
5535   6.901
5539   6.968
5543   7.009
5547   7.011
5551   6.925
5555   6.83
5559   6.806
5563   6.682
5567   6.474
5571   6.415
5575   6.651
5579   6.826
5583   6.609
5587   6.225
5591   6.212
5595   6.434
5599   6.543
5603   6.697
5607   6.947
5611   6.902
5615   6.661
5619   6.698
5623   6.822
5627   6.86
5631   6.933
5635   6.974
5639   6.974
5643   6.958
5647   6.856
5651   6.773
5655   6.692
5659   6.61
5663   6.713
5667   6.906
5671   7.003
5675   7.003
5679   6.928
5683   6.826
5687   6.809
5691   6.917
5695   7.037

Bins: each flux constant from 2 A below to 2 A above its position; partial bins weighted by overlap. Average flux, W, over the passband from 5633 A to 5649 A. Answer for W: 6.94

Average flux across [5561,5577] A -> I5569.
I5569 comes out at 6.56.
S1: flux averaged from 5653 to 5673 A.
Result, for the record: 6.78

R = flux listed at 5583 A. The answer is 6.609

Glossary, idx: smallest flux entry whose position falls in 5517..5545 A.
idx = 6.658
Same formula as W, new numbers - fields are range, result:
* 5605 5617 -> 6.84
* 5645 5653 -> 6.81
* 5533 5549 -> 6.97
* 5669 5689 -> 6.91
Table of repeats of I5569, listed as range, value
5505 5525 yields 6.77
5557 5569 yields 6.65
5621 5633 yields 6.87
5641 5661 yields 6.78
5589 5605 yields 6.47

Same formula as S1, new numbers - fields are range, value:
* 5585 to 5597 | 6.29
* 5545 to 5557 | 6.92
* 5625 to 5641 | 6.94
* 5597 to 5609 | 6.73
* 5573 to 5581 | 6.74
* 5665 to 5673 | 6.95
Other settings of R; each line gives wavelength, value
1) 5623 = 6.822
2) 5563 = 6.682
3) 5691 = 6.917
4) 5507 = 6.661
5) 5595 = 6.434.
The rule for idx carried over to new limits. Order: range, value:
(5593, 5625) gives 6.434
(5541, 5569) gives 6.474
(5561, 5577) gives 6.415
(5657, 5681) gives 6.61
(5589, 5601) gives 6.212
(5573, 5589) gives 6.225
